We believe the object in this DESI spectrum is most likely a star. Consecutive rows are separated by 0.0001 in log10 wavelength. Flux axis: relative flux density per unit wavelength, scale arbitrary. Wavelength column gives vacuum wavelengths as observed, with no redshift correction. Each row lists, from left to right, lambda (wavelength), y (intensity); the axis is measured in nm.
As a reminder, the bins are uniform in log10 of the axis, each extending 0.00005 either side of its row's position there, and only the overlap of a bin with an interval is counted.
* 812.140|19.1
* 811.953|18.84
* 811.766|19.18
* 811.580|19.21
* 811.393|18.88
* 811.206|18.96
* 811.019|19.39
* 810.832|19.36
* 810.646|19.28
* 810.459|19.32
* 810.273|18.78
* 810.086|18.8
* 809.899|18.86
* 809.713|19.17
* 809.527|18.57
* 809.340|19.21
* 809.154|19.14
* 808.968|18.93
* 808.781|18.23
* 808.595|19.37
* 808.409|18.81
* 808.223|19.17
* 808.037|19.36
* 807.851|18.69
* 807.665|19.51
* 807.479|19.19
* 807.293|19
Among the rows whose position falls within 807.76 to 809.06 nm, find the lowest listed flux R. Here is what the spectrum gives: 18.23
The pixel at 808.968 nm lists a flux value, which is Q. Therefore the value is 18.93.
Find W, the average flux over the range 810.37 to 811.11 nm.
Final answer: 19.3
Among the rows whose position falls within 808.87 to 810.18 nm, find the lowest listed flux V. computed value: 18.57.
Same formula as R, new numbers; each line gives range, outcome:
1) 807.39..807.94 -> 18.69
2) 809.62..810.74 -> 18.78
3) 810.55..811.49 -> 18.88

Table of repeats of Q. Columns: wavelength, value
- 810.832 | 19.36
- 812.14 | 19.1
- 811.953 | 18.84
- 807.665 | 19.51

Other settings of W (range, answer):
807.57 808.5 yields 19.1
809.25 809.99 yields 19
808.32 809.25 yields 18.9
